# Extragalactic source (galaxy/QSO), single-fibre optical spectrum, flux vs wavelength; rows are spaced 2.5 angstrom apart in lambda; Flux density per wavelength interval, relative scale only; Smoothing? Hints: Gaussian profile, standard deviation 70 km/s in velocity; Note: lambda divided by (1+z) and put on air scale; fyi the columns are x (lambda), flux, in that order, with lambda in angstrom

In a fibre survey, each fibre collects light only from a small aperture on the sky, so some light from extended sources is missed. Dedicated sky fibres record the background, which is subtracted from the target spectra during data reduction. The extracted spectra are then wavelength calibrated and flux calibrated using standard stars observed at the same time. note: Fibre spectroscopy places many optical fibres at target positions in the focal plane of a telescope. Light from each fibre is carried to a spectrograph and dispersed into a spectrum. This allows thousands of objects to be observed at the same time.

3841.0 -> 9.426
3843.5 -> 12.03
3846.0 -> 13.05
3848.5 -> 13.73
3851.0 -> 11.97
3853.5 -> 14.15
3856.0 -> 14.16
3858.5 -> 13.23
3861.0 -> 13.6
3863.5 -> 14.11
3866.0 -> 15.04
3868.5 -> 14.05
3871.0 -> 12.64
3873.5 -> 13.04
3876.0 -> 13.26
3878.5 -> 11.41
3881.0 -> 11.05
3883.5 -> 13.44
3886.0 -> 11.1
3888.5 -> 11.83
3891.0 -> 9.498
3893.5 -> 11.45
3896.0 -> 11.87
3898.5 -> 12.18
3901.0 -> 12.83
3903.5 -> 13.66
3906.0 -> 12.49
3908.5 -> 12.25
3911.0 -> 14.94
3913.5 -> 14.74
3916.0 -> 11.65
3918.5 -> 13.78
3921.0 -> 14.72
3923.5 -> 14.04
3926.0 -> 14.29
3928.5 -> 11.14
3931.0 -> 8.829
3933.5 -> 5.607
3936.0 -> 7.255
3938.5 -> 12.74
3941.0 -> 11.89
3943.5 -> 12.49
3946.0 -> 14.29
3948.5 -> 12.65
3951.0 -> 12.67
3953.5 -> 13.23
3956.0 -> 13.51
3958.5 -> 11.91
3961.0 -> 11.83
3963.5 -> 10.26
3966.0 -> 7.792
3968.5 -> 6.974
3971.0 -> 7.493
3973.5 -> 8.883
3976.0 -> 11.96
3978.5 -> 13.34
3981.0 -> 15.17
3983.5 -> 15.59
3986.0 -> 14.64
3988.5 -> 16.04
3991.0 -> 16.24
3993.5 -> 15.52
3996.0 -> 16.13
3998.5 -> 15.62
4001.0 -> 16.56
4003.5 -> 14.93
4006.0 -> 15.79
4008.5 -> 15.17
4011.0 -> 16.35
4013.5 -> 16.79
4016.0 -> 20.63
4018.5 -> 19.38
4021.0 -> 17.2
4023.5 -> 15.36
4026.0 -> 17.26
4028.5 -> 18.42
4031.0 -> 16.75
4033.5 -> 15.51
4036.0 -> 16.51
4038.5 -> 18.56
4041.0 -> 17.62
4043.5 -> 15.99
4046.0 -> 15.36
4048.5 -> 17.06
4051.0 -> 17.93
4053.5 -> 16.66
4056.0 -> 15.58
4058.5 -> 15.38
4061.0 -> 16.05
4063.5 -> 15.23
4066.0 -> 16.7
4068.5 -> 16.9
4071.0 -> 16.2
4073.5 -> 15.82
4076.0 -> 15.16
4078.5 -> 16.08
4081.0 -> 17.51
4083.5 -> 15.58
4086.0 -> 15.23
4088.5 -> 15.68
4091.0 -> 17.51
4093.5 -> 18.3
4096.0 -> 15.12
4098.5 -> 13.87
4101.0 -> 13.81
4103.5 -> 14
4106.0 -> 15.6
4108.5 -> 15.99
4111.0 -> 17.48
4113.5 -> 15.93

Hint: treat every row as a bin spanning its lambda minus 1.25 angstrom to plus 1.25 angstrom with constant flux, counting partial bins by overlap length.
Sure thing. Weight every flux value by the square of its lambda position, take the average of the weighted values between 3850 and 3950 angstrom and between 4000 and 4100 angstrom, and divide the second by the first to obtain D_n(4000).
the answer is 1.42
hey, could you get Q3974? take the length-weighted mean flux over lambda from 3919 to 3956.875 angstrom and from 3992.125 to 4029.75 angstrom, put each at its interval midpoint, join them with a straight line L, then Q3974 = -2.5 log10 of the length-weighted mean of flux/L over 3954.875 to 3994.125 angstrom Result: 0.18 mag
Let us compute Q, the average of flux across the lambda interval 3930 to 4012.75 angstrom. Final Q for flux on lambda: 12.7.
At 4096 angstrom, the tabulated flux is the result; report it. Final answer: 15.12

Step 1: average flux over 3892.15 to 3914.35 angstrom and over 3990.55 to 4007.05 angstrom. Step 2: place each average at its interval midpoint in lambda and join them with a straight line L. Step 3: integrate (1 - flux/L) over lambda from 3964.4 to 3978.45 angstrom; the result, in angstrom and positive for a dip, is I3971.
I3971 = 5.6 angstrom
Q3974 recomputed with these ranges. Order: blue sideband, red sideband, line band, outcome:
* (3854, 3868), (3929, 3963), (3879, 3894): 0.16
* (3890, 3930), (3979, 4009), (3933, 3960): 0.19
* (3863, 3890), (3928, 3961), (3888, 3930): -0.06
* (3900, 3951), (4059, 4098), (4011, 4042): -0.18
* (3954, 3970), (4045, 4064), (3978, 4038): -0.23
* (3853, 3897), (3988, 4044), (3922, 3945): 0.29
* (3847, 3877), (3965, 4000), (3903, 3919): 0.00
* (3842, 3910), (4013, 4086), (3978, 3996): -0.01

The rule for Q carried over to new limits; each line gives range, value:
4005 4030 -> 17.2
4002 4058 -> 16.8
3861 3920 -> 12.7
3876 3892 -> 11.6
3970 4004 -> 14.2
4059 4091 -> 16.1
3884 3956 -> 12.2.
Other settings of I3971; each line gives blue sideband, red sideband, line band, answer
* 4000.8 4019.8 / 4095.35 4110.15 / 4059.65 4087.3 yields -1.00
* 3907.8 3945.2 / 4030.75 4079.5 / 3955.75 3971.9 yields 4.21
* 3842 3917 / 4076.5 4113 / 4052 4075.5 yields -1.00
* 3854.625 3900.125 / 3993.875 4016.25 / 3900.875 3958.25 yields 6.74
